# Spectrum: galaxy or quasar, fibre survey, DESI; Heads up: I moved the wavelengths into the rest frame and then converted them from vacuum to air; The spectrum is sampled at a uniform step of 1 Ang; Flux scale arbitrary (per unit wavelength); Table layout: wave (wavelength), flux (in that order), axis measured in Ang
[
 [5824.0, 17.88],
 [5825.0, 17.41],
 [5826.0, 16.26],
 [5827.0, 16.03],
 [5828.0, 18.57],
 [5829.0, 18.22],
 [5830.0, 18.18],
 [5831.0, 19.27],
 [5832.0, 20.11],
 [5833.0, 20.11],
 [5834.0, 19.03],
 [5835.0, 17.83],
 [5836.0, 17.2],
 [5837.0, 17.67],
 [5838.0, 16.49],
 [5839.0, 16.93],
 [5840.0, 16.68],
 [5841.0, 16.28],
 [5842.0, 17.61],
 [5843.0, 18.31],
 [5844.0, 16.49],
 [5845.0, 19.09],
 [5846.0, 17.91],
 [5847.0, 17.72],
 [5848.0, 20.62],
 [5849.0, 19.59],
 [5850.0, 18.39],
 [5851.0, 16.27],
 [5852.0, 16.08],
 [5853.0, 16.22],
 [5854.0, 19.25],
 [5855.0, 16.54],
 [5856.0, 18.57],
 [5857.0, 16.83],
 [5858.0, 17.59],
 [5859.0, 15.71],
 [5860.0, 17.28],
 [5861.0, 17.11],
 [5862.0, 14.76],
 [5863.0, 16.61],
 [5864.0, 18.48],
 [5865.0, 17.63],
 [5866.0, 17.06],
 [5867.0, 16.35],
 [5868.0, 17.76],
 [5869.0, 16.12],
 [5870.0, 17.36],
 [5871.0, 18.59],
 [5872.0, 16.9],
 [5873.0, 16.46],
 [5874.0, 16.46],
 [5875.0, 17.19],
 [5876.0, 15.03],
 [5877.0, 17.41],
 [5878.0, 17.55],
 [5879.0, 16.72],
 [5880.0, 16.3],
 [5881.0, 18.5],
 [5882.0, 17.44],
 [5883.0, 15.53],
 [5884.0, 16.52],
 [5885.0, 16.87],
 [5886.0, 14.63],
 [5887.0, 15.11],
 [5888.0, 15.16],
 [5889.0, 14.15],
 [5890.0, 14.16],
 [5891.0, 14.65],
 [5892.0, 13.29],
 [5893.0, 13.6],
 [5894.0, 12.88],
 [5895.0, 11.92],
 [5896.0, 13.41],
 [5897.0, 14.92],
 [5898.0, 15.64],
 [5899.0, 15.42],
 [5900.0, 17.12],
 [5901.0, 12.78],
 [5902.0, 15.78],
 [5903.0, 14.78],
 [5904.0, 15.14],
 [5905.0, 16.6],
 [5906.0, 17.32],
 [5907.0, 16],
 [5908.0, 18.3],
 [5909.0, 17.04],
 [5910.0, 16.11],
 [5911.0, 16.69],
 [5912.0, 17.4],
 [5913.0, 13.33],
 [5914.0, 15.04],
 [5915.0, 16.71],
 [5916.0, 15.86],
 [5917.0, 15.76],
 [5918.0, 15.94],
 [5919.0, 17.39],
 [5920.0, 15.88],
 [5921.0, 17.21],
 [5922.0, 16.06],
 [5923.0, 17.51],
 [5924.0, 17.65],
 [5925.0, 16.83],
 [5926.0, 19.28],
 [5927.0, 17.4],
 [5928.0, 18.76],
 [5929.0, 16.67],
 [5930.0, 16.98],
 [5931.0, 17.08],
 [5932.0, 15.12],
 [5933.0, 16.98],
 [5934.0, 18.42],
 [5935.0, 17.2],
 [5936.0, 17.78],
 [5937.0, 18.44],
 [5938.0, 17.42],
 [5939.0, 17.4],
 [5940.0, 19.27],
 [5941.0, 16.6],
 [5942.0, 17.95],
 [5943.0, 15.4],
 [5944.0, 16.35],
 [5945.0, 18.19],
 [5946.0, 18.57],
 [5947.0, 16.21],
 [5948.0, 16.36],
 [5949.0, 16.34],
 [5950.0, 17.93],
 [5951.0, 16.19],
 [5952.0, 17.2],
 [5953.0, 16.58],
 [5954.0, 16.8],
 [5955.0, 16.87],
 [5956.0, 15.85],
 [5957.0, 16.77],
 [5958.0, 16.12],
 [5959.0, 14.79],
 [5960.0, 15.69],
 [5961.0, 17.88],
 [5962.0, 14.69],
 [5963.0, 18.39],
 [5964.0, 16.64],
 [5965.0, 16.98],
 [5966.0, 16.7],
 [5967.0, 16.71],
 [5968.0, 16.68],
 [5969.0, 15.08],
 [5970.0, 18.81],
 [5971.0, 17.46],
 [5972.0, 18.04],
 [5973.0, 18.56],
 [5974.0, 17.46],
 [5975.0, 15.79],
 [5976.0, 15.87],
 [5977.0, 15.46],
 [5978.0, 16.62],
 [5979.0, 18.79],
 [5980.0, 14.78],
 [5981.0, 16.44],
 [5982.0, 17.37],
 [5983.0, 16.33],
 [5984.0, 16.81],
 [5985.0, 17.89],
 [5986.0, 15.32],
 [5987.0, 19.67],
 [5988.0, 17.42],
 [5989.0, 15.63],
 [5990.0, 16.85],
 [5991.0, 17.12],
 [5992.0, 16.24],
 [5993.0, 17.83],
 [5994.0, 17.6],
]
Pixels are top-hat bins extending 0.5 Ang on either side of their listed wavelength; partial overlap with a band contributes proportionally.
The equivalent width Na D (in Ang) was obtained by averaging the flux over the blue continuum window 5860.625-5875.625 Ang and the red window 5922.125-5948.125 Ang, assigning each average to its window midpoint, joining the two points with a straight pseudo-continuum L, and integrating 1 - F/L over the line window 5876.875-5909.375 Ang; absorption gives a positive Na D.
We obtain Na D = 3.06 Ang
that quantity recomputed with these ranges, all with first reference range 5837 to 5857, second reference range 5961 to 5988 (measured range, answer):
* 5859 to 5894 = 2.4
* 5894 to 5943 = 2.2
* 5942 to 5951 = 0.1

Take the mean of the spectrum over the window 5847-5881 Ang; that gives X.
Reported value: 17.2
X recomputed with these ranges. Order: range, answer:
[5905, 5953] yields 17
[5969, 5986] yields 16.9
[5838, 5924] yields 16.4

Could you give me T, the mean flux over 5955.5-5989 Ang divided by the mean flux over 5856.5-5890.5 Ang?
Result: 1.01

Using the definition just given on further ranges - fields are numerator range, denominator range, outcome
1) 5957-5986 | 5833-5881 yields 0.97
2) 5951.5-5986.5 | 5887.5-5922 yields 1.08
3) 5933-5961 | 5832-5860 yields 0.96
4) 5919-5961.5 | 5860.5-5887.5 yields 1.02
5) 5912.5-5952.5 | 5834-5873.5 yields 0.98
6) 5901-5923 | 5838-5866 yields 0.93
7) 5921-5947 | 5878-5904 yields 1.15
